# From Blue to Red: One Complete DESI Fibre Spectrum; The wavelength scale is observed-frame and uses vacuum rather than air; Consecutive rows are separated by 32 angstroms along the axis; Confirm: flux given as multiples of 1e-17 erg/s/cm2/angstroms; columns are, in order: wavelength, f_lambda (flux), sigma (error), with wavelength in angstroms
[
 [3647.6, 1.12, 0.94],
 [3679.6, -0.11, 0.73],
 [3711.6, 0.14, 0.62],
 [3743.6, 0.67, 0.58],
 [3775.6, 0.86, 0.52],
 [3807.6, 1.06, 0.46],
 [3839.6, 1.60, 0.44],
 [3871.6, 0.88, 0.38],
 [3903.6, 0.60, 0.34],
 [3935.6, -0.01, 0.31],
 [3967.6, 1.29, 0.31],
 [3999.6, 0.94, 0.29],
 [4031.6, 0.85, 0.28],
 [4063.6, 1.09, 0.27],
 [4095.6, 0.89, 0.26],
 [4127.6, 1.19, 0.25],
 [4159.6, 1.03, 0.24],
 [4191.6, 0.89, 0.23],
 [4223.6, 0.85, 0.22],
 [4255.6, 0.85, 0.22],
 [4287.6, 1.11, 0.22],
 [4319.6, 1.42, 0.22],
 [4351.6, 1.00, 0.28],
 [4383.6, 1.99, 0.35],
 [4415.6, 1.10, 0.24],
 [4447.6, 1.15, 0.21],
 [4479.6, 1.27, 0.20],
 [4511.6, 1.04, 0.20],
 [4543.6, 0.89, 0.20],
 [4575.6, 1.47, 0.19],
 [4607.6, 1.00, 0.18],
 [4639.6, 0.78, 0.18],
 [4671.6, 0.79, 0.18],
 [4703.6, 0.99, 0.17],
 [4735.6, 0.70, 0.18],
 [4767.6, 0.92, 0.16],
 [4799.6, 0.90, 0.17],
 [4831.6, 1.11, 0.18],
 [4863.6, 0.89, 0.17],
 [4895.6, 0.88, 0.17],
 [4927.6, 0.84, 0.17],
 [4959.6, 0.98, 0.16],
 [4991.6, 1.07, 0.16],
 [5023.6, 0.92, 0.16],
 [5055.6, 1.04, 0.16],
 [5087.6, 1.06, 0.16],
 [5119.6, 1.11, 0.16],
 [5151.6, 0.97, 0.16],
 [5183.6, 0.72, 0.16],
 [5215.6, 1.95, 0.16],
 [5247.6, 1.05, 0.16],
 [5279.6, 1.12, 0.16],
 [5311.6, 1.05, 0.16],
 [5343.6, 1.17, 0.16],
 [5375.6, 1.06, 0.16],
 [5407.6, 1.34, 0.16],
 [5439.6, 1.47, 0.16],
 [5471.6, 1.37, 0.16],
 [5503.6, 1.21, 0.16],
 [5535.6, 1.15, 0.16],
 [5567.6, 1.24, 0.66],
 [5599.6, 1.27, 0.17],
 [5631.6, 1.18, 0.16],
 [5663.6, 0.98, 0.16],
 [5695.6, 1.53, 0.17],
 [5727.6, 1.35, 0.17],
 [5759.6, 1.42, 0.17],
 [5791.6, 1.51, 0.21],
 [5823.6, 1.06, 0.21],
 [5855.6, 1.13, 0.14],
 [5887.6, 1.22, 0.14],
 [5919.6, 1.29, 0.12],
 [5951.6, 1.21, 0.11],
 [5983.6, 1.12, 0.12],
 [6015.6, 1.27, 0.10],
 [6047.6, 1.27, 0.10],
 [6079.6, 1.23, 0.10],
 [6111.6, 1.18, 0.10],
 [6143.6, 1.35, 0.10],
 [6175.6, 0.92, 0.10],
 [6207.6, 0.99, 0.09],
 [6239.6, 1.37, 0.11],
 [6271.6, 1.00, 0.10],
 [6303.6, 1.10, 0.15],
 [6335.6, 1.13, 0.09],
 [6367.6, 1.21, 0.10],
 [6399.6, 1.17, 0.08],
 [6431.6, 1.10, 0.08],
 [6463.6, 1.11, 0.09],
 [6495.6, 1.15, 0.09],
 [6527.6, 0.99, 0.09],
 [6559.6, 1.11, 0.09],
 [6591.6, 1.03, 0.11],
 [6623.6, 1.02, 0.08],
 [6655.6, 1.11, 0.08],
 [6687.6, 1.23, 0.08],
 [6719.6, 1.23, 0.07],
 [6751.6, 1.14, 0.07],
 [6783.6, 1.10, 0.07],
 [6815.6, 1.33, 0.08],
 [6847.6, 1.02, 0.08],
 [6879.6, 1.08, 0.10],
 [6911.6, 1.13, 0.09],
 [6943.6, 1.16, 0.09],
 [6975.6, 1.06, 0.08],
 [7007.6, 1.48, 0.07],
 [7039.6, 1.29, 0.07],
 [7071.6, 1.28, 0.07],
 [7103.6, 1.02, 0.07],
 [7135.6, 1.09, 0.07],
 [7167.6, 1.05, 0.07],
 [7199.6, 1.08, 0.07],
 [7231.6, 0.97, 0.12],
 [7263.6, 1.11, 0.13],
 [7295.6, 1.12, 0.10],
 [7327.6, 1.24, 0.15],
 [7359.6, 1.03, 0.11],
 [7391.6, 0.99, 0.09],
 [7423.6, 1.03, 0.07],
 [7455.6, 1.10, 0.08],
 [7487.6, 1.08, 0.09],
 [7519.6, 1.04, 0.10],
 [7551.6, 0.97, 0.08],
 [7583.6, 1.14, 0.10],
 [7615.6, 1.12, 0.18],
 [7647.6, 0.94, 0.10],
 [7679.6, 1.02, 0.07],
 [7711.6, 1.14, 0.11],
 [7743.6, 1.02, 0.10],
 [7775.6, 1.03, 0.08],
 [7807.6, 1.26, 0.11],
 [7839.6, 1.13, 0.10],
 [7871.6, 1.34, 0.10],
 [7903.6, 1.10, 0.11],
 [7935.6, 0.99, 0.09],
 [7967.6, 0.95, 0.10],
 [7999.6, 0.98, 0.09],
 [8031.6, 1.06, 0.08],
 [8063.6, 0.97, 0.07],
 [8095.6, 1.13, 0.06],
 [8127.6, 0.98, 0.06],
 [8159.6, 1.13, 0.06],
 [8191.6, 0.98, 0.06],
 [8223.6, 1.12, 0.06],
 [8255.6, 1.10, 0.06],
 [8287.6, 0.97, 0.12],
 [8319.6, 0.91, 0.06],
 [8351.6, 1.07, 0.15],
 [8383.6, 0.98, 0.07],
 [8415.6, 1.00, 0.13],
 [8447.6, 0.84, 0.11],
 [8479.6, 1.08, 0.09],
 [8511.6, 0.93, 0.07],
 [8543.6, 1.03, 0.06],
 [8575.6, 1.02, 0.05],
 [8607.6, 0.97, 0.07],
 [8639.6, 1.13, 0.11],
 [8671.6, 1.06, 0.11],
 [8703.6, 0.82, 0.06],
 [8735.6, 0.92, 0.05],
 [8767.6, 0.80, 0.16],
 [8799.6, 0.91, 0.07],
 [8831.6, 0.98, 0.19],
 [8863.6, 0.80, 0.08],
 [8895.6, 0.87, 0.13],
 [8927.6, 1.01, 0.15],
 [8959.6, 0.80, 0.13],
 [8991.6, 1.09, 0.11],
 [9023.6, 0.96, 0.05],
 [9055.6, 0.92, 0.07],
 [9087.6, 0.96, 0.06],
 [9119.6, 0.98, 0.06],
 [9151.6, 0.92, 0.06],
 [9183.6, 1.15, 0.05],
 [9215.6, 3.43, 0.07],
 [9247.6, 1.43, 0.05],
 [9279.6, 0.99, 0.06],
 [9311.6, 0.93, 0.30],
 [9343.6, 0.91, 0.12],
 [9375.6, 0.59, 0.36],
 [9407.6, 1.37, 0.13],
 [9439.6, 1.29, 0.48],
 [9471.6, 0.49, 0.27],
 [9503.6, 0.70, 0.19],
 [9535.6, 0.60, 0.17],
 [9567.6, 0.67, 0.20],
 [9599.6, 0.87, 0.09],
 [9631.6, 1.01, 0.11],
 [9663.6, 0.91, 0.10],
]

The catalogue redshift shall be 0.402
